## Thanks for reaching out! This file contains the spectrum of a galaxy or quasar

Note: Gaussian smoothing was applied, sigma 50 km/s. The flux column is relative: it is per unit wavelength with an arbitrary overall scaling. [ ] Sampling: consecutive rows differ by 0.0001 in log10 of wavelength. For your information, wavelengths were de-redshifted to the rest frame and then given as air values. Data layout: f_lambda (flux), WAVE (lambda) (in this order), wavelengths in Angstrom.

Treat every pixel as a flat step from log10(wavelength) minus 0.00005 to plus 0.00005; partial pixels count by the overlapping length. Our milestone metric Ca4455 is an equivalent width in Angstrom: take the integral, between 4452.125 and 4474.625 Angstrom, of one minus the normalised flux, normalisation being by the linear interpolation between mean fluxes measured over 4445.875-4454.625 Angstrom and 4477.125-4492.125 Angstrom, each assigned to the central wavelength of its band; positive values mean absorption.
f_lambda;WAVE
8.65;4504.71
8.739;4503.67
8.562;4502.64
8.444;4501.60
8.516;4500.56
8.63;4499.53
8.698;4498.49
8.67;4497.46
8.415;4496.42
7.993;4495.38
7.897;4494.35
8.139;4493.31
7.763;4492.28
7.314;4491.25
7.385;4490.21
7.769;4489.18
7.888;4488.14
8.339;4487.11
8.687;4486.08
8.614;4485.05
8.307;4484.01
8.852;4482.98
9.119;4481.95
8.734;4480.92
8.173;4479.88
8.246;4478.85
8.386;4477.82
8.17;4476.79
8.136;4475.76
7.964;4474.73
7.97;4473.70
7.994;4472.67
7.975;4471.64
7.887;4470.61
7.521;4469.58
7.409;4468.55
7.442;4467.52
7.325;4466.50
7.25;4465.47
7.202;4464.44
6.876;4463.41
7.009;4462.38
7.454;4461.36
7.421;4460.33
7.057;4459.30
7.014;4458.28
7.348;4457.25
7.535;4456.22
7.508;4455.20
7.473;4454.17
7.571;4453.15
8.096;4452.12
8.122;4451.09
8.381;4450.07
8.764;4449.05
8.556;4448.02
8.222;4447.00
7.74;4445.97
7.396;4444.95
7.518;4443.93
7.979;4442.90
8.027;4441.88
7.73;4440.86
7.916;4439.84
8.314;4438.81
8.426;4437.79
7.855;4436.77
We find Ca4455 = 2.0 Angstrom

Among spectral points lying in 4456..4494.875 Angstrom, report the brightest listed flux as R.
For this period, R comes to 9.119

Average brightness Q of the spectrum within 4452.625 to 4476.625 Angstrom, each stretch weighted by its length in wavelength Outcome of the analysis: 7.5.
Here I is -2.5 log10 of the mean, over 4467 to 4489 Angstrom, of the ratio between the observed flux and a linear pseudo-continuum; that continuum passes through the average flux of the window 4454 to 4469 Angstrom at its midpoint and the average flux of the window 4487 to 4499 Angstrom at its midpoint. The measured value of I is -0.07 mag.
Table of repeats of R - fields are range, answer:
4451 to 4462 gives 8.122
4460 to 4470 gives 7.521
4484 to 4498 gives 8.687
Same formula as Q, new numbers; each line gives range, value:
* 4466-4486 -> 8.13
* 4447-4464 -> 7.65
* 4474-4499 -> 8.23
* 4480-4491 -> 8.33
